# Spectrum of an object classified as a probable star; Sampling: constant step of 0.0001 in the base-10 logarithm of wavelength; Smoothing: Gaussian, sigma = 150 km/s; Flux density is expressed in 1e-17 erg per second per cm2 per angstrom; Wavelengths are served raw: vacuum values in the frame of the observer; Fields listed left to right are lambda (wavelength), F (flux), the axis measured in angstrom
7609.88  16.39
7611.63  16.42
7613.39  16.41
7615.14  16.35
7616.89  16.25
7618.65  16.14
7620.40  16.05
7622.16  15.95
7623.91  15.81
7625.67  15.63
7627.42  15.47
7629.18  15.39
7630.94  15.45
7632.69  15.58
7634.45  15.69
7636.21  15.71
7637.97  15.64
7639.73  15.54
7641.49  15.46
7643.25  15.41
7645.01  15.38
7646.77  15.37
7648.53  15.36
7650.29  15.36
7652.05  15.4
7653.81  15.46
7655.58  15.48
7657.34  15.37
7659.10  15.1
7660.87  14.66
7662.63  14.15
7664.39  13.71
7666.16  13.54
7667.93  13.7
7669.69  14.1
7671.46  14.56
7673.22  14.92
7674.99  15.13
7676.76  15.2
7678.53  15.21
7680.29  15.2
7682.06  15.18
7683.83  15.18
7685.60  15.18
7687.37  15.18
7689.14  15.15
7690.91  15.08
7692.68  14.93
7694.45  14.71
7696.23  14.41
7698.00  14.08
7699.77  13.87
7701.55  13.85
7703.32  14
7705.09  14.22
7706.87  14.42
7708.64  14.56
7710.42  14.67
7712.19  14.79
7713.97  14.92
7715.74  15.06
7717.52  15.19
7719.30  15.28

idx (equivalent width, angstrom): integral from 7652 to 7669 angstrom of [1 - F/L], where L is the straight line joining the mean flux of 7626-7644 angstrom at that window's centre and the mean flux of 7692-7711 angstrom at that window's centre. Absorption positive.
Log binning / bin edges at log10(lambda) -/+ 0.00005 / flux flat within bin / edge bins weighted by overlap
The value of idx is 0.5 angstrom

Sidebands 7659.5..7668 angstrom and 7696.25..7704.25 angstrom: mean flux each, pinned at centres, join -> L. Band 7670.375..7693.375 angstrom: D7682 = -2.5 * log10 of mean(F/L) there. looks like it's -0.08 mag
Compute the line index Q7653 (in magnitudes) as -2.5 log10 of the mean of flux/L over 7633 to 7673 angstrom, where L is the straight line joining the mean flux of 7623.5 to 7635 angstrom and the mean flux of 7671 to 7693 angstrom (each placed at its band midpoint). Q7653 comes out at 0.02 mag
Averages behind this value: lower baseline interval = 15.6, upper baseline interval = 15.1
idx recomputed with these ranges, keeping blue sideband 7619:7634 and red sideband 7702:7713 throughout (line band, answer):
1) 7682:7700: -0.2 angstrom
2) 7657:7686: 0.6 angstrom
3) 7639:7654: 0.0 angstrom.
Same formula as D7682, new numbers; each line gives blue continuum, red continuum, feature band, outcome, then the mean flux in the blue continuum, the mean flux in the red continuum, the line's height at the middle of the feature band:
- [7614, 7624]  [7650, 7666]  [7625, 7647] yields 0.00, 16.1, 14.9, 15.6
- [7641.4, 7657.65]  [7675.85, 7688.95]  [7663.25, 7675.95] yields 0.08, 15.4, 15.2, 15.3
